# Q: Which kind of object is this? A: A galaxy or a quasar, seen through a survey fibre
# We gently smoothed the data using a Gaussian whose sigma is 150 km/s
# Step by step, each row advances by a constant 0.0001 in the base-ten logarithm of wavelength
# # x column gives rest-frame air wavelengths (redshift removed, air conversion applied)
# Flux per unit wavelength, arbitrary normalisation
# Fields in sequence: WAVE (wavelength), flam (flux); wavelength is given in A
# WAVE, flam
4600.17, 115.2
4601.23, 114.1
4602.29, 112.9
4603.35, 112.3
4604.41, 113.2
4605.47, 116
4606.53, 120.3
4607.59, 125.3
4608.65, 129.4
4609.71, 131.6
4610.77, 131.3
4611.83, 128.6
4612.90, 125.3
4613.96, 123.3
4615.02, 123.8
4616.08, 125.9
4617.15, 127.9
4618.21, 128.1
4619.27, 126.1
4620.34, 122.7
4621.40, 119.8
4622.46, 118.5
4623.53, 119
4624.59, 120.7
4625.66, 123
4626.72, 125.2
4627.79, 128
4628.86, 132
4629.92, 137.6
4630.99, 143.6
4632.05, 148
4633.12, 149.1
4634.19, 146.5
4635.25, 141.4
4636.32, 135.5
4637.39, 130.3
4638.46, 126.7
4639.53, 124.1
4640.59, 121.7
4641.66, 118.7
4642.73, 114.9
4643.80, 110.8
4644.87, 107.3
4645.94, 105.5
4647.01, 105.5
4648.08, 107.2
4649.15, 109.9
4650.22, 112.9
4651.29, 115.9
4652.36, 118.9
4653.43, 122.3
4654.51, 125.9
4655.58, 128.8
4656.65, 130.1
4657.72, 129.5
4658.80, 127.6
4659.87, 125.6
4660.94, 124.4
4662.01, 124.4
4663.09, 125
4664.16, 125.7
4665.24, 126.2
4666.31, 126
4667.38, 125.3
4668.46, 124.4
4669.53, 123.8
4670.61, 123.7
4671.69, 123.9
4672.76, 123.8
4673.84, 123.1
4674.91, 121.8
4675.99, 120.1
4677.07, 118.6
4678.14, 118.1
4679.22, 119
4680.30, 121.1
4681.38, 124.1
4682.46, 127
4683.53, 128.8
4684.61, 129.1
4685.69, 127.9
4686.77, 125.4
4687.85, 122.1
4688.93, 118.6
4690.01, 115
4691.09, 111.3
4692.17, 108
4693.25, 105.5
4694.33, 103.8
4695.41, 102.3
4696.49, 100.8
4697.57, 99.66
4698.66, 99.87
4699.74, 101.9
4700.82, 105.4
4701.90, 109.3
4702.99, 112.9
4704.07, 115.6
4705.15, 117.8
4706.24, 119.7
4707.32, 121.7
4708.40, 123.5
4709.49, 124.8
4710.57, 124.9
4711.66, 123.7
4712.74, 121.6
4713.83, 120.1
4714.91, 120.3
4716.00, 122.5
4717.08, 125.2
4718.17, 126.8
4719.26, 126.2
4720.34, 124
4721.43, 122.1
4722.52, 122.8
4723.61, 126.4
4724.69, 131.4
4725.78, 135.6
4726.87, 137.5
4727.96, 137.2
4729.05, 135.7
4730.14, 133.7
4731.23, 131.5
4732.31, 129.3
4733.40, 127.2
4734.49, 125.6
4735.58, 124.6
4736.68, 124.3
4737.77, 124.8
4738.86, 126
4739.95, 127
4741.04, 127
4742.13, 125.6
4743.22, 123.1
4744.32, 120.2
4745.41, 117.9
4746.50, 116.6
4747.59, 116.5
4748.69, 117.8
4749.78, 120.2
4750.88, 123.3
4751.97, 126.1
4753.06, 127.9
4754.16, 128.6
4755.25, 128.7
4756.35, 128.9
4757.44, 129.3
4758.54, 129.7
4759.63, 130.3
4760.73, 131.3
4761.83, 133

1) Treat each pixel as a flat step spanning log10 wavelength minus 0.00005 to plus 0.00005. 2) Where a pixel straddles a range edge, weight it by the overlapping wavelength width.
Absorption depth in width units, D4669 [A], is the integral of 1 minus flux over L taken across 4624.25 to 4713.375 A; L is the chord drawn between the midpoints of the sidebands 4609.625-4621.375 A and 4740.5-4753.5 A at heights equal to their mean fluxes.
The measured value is 2.4 A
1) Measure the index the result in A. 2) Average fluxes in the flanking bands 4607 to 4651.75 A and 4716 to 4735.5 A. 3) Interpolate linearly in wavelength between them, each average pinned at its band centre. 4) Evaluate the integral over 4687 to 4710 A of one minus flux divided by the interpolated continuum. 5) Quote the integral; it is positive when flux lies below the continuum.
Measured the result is 2.9 A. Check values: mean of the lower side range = 125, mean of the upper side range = 129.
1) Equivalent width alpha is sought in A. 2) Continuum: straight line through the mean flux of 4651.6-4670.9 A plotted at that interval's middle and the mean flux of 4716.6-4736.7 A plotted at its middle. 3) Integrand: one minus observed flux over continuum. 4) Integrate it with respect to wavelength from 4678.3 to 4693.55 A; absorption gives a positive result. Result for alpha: 0.8 A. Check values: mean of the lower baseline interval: 125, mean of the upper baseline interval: 129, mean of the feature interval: 120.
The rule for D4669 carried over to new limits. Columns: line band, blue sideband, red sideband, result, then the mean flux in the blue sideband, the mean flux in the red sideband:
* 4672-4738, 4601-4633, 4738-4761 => 2.2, 126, 125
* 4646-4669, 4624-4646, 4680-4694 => 0.6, 129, 120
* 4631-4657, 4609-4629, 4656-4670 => 0.4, 125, 126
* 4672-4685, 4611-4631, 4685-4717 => -0.5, 126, 115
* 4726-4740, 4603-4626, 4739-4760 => -0.6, 123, 124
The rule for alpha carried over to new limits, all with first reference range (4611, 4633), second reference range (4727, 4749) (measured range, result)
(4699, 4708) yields 0.96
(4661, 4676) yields 0.33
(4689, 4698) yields 1.43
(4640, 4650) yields 1.26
